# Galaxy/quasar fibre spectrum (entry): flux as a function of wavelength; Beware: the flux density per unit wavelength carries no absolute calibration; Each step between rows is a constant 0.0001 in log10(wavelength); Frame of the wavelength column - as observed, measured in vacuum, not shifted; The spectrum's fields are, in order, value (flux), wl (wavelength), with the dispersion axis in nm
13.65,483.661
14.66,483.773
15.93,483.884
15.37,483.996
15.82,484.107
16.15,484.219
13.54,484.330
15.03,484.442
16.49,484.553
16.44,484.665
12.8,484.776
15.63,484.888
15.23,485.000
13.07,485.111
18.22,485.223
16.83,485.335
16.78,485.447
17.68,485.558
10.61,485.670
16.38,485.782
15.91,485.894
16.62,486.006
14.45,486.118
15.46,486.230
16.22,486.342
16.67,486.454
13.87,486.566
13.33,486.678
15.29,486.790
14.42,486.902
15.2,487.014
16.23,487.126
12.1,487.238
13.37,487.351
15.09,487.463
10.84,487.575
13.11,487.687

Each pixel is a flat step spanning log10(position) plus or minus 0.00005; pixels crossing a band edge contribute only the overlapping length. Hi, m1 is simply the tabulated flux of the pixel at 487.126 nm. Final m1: 16.23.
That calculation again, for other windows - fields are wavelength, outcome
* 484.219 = 16.15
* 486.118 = 14.45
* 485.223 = 18.22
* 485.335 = 16.83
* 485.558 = 17.68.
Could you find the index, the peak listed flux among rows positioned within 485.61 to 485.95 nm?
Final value 16.38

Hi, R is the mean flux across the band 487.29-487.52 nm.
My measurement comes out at 14.2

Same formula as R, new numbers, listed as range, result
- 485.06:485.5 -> 16.2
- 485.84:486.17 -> 15.7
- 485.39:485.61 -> 17.3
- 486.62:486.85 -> 14.3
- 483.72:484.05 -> 15.3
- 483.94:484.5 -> 15.2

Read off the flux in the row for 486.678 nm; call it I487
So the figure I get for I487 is 13.33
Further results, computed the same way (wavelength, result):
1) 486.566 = 13.87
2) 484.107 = 15.82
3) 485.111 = 13.07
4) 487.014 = 15.2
